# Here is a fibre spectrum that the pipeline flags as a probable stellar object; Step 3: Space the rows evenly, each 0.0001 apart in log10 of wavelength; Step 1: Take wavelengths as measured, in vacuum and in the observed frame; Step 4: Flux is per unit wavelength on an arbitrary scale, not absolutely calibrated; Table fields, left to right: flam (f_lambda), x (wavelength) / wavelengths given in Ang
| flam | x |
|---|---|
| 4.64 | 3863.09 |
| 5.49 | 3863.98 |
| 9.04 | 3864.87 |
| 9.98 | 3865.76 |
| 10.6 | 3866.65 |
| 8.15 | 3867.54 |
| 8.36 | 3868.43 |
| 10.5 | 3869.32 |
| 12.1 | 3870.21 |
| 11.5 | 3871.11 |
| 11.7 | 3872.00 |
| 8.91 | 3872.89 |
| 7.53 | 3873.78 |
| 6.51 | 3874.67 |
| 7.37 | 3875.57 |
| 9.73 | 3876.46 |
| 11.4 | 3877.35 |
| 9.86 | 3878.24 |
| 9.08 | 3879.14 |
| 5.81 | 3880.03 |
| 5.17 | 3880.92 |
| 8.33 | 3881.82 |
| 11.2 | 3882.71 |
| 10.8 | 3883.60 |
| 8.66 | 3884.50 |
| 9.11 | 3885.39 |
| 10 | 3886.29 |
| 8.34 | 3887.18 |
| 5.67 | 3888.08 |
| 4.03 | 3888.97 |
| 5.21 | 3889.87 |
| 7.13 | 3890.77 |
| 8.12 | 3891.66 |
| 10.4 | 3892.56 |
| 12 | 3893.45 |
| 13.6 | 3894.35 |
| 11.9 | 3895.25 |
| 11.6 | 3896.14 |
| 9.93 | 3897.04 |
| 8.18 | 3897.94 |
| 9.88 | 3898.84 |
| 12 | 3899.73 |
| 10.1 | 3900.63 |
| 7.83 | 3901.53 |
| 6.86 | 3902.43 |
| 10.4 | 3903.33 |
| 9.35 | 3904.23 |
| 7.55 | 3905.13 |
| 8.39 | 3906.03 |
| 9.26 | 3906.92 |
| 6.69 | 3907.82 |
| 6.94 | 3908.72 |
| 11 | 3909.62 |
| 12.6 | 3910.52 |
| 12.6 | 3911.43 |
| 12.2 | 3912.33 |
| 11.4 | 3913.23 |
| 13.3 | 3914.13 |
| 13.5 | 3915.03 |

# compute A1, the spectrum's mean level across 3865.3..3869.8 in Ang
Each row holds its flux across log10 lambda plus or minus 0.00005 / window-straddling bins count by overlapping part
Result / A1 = 9.54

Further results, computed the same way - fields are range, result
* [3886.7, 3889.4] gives 6.09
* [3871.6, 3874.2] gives 9.37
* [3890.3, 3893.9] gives 9.4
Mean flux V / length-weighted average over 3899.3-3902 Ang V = 9.92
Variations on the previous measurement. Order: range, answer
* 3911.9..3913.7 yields 11.8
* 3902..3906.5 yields 8.53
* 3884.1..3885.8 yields 8.91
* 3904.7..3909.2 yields 7.8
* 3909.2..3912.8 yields 12.1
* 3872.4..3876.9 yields 8.05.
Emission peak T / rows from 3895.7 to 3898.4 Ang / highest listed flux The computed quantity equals 11.6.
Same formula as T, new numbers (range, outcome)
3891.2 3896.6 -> 13.6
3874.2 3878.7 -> 11.4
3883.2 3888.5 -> 10.8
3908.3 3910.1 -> 11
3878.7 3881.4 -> 9.08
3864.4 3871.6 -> 12.1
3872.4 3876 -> 8.91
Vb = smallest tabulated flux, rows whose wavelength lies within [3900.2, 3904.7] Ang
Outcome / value 6.86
